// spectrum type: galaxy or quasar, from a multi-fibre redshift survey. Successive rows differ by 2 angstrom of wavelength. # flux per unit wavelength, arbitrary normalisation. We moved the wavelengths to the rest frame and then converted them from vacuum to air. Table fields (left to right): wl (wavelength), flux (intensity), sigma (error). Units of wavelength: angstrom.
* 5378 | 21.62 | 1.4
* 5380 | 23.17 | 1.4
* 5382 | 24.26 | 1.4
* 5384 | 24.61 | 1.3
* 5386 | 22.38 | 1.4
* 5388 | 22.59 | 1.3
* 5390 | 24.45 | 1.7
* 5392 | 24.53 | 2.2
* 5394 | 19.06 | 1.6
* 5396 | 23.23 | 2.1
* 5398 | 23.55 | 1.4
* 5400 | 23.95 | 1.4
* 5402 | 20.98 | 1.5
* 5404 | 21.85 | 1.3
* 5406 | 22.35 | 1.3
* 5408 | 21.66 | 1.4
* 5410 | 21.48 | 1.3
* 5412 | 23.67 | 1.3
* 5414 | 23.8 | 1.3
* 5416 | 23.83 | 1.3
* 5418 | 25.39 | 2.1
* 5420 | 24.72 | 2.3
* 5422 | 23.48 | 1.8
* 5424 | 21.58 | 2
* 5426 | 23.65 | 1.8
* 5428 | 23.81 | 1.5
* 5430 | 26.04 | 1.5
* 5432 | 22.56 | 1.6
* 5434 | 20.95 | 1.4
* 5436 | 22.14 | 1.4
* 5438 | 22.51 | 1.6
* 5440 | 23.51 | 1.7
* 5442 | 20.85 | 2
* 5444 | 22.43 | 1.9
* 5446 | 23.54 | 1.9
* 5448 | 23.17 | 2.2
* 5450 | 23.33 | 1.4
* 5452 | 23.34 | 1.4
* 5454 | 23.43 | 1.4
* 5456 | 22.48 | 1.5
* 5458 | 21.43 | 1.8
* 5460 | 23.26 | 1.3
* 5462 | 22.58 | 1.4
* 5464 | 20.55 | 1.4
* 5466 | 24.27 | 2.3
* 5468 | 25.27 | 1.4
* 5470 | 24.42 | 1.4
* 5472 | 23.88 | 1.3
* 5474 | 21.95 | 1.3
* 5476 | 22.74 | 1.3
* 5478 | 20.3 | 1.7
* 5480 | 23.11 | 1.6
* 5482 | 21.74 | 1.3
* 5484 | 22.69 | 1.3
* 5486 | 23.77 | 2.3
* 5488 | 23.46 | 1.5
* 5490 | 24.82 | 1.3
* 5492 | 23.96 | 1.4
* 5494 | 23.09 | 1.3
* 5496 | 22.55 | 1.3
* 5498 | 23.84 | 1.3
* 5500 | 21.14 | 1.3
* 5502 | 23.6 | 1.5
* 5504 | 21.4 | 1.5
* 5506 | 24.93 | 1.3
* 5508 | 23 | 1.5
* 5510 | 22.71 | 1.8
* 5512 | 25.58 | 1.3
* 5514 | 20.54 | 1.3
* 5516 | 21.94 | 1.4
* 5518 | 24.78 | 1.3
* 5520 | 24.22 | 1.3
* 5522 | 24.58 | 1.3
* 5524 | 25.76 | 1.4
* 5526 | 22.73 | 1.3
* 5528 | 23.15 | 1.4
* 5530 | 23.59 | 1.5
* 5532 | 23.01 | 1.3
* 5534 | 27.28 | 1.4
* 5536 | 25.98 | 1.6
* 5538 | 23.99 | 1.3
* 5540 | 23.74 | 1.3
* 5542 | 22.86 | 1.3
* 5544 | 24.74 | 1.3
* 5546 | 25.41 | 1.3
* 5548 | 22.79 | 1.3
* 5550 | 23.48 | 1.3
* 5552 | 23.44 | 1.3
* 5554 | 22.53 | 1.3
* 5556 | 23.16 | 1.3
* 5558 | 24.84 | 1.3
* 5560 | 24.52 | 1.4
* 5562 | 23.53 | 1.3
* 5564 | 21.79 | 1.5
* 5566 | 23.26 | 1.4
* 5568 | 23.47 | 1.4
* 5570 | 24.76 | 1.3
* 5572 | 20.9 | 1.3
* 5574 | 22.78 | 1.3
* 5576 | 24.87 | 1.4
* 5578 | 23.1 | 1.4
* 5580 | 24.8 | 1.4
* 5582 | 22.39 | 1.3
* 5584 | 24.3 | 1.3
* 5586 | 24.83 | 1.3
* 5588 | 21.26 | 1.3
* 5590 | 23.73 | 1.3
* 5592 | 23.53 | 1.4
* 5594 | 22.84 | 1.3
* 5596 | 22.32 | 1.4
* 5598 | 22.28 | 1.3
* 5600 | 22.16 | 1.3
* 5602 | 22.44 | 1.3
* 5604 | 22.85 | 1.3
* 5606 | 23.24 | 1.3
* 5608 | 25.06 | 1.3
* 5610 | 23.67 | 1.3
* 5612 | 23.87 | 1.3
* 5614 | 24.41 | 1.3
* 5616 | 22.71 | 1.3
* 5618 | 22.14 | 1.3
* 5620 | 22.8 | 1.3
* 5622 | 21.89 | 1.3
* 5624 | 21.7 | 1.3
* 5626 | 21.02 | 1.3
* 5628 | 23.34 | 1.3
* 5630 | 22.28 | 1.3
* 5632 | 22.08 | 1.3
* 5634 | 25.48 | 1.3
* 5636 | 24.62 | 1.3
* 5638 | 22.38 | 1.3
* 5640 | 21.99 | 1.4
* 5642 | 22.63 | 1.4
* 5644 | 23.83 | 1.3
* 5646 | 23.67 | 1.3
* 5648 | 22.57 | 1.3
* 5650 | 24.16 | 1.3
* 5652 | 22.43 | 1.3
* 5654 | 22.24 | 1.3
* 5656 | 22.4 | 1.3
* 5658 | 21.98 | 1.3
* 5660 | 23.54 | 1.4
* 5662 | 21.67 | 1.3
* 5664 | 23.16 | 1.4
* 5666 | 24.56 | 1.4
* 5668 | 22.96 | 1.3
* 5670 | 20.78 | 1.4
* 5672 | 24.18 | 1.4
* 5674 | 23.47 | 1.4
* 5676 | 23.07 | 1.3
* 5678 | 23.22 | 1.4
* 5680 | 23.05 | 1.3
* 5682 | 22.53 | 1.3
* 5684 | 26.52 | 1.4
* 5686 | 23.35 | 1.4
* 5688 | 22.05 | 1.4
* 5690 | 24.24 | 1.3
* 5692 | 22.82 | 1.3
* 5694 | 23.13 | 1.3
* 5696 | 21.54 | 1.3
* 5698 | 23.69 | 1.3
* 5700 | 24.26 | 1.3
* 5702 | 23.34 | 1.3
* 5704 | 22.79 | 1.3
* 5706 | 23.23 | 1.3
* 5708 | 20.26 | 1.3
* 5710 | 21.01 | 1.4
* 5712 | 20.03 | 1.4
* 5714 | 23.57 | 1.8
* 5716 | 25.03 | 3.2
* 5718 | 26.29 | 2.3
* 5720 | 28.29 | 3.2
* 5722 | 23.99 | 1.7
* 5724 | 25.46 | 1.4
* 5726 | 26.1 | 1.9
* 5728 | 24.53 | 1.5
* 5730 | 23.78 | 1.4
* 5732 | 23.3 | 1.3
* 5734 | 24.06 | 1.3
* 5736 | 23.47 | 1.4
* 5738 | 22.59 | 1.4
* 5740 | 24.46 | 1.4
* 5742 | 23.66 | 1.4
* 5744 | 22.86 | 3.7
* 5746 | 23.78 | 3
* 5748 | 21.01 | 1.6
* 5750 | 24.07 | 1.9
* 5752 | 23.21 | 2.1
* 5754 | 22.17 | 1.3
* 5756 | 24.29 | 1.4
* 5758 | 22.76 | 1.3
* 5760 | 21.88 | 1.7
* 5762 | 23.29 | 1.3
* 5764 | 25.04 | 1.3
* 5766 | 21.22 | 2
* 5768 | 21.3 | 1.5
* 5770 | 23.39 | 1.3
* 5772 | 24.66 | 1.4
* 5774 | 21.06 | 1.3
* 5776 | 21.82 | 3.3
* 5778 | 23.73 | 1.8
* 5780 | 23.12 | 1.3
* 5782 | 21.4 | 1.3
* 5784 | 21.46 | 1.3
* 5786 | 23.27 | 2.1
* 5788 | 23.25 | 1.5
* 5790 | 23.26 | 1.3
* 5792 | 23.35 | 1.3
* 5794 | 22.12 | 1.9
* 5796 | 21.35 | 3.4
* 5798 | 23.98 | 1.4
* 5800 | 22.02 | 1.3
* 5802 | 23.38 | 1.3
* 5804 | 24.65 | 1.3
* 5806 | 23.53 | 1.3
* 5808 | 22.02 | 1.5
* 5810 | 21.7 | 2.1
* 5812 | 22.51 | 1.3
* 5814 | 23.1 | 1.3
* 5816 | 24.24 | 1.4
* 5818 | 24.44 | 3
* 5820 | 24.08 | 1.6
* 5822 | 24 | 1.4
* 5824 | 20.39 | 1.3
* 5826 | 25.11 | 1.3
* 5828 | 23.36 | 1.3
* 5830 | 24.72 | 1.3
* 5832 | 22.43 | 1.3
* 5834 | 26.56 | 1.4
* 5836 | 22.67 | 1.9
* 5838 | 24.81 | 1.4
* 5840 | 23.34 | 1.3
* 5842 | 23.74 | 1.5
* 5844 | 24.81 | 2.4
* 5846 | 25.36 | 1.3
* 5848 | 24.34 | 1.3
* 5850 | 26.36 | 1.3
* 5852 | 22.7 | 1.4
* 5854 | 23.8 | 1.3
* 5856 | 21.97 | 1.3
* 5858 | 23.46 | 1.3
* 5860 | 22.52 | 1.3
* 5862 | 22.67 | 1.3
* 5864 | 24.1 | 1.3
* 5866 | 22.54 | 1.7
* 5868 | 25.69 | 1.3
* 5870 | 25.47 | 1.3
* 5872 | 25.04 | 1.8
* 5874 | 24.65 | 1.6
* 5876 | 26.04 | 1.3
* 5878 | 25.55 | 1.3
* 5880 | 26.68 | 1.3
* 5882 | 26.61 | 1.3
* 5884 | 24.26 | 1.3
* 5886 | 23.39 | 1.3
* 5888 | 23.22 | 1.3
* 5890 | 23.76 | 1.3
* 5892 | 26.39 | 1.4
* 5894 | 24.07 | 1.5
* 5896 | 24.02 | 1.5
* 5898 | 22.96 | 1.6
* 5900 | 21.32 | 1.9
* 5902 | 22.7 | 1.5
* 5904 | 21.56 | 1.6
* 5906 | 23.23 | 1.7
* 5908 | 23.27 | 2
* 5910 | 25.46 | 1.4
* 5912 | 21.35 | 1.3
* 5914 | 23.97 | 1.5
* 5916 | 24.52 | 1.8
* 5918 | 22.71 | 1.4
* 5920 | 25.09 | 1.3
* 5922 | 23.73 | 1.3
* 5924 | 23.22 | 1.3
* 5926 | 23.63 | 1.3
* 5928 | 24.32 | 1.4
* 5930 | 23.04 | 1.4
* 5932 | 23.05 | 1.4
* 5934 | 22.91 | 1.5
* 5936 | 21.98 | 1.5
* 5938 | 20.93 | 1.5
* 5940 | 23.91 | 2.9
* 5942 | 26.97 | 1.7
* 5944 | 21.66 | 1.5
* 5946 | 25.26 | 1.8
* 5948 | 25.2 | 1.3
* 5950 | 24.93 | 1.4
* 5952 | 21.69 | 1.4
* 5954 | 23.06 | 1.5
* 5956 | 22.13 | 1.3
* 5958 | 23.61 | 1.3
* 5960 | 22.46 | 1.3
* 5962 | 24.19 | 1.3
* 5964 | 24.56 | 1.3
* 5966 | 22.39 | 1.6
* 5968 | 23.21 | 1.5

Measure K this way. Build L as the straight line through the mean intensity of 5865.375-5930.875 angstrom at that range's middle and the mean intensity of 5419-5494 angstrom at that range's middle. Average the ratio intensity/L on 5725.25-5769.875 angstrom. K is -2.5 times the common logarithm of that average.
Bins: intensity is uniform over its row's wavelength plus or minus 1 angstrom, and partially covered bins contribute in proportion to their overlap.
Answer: 0.02 mag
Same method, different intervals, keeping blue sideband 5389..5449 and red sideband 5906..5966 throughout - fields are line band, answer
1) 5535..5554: -0.04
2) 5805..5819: 0.01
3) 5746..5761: 0.02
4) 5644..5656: 0.01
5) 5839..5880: -0.04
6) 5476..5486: 0.04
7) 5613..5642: 0.02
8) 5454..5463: 0.02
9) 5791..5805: 0.02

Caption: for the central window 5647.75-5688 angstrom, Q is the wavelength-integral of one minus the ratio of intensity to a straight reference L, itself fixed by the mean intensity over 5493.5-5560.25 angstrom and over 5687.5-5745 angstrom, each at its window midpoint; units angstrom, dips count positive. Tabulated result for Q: 0.9 angstrom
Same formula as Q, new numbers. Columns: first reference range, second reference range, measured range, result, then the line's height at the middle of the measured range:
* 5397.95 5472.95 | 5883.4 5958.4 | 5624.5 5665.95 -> 0.6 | 23.2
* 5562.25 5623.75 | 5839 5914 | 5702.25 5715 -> 0.9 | 23.5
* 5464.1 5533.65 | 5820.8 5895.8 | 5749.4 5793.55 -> 2.1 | 24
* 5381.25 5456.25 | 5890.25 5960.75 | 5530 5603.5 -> -1.2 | 23.2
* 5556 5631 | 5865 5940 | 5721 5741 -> -0.6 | 23.4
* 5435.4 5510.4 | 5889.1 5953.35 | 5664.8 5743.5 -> -1.1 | 23.2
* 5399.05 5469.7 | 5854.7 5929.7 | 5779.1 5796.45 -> 0.8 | 23.7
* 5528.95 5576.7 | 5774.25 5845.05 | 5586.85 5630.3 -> 1.5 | 23.7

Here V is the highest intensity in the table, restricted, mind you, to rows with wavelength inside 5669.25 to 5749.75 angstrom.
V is 28.29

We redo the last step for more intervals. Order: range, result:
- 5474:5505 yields 24.82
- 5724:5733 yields 26.1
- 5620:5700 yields 26.52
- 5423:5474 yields 26.04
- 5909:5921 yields 25.46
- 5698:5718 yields 26.29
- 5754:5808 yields 25.04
